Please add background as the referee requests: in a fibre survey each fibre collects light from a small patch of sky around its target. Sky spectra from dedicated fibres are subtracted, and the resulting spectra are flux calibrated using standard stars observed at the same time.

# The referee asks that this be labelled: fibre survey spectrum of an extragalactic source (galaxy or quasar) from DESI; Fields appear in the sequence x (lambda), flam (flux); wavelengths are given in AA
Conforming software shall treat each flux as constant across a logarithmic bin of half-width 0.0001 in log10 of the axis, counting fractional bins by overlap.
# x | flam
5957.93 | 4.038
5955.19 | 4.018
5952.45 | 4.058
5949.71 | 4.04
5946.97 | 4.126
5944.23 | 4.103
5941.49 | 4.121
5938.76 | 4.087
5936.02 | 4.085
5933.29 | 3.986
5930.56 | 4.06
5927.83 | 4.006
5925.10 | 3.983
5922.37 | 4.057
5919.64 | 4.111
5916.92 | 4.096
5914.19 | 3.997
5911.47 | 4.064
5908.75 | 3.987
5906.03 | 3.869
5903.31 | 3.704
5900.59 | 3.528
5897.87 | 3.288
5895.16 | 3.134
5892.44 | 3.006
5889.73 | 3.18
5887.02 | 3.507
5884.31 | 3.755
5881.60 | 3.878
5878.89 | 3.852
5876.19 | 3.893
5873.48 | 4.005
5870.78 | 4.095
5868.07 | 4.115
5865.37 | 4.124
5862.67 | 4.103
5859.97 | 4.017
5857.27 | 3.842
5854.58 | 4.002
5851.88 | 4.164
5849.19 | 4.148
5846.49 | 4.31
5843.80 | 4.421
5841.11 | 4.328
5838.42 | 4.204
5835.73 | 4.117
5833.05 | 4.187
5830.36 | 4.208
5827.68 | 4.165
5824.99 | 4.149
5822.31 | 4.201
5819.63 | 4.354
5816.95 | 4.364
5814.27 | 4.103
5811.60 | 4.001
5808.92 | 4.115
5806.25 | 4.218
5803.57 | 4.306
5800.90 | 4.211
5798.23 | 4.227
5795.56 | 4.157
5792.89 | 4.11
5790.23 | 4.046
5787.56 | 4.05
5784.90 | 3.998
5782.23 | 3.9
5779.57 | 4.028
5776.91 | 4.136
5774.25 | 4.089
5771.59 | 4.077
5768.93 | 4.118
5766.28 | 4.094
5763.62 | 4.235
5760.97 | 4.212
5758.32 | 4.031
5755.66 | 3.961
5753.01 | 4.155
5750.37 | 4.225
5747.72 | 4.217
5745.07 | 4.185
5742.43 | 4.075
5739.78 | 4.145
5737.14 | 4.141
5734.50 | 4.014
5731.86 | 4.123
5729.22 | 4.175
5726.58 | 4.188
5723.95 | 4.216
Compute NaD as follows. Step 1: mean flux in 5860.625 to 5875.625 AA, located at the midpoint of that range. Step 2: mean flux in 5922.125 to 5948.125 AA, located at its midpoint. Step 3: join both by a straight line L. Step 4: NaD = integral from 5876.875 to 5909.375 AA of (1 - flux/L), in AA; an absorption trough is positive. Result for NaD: 4.11 AA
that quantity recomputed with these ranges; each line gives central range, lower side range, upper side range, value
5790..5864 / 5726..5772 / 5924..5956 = -1.28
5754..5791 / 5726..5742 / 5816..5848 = 0.90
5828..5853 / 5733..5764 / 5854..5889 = -1.60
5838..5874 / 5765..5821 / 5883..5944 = -1.58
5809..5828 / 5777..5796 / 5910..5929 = -0.68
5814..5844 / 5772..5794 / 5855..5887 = -1.76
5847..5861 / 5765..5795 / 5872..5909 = -1.10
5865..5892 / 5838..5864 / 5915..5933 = 2.04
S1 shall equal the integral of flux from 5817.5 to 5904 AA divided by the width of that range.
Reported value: 3.94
